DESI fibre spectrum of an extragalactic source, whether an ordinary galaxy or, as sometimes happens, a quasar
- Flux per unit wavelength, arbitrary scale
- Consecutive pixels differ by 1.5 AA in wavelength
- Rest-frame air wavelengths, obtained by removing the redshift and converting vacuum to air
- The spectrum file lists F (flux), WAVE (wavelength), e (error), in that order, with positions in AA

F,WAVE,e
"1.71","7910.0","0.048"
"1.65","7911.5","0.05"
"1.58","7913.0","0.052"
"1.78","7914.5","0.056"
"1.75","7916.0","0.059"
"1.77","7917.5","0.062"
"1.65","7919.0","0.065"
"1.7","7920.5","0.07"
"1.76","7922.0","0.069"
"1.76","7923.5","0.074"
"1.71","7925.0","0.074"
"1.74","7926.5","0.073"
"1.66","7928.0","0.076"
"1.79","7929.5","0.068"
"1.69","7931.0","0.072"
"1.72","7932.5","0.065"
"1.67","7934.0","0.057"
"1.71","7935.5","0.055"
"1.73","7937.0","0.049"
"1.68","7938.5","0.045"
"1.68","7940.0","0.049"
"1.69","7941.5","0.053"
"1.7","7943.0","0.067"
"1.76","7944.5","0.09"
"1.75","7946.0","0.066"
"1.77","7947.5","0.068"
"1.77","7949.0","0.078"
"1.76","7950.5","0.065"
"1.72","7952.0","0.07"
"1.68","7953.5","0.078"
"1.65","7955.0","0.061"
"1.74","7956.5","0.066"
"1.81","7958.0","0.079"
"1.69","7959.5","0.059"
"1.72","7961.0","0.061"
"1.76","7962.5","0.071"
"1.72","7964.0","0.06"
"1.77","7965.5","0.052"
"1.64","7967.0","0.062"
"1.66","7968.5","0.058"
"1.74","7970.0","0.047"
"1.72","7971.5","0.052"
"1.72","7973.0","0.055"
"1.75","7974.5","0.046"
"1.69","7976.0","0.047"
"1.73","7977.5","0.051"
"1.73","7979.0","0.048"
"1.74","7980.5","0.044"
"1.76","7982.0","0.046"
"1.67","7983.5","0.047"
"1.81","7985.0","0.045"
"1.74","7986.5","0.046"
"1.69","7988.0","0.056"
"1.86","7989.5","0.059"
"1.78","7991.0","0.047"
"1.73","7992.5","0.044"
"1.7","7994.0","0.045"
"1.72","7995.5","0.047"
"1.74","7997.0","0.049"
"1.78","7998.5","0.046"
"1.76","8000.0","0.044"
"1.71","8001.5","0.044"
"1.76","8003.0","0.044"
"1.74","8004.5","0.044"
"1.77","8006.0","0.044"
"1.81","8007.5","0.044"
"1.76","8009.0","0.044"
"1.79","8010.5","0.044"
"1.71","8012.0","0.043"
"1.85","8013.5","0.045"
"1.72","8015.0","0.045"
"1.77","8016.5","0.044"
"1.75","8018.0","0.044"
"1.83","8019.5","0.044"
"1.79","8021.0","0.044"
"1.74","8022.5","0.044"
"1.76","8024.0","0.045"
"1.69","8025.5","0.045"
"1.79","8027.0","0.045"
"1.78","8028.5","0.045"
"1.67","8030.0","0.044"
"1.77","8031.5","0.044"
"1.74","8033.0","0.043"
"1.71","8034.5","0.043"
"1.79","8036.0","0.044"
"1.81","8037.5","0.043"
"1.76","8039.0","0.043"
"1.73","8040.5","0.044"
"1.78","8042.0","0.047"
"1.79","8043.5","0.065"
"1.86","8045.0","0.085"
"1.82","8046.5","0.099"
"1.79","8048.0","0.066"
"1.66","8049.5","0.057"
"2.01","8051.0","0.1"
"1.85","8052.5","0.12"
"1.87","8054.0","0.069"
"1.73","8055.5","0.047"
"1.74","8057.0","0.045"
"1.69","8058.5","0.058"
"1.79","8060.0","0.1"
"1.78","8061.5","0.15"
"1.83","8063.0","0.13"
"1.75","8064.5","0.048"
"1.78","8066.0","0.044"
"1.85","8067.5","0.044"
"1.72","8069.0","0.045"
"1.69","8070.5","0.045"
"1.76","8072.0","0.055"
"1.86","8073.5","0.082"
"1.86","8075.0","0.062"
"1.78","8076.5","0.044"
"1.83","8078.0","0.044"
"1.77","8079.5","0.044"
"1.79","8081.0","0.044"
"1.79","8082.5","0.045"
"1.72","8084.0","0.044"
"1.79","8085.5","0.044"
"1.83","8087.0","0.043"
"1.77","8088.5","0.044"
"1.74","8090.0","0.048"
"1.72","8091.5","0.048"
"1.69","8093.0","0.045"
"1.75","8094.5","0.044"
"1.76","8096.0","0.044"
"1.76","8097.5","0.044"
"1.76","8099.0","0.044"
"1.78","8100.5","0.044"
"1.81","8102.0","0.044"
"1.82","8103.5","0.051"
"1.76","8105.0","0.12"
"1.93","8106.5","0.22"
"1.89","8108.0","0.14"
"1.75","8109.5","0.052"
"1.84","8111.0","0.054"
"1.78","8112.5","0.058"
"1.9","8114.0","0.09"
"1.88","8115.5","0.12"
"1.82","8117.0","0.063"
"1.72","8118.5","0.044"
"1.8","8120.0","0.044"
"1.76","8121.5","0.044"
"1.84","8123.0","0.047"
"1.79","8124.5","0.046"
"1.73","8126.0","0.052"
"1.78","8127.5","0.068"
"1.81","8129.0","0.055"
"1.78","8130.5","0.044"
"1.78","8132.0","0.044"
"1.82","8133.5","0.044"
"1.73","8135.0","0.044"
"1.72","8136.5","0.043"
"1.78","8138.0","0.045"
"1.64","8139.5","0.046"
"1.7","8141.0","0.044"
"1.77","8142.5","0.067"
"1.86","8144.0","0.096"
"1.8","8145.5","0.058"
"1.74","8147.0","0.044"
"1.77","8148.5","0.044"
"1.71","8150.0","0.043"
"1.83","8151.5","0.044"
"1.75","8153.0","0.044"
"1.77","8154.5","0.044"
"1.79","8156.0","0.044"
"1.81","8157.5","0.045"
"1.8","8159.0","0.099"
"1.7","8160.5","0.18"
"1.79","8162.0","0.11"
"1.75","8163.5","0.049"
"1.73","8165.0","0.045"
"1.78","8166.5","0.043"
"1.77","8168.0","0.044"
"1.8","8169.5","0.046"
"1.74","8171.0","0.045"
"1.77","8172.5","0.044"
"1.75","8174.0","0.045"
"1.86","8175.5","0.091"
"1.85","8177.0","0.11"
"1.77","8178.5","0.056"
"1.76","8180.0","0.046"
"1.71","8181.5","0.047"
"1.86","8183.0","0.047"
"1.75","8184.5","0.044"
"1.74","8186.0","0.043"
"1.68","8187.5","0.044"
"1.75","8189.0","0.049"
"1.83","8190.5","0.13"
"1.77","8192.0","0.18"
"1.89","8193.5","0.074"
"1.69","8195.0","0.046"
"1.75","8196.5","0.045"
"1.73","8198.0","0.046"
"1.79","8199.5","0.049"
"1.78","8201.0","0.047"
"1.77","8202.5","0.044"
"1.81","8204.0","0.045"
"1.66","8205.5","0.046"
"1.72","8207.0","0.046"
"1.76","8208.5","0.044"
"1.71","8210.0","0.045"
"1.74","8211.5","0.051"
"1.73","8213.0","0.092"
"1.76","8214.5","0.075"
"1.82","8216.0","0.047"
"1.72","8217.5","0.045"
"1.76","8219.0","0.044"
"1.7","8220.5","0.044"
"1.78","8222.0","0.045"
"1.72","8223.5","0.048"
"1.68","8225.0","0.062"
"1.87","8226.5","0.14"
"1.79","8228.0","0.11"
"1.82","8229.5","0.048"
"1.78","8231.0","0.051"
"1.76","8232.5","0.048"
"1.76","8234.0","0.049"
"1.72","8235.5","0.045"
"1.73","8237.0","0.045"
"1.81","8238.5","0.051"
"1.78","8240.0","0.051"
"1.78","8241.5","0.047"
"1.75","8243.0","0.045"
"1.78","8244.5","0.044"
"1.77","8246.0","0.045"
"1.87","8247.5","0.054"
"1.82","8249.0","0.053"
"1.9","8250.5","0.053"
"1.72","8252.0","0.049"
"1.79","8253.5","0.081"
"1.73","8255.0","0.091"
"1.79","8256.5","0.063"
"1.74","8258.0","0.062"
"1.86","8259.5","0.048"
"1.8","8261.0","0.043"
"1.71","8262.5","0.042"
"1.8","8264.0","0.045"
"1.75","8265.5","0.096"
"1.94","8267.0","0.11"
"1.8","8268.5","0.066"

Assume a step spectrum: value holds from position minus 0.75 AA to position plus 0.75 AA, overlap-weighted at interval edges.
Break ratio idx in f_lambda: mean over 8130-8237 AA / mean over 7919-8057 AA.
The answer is 1.01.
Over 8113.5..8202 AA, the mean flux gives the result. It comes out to 1.77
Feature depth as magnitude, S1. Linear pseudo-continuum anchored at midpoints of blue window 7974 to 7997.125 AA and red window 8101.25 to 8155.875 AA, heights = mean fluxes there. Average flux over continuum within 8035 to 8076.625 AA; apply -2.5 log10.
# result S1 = -0.016 mag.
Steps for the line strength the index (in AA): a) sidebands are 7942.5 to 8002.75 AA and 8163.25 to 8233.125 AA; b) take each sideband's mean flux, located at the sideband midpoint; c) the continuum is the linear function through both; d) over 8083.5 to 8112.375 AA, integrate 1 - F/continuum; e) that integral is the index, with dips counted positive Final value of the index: -0.5 AA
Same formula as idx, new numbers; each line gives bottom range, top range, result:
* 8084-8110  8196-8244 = 0.99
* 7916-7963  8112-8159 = 1.03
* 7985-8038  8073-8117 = 1.02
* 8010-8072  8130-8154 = 0.99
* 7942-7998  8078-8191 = 1.03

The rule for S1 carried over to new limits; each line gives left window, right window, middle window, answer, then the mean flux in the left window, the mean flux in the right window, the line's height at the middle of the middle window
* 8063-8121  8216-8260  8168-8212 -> 0.009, 1.79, 1.78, 1.78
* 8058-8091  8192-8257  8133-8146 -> 0.012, 1.78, 1.77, 1.77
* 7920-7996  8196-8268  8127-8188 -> -0.006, 1.73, 1.77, 1.76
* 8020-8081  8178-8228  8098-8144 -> -0.013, 1.78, 1.76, 1.77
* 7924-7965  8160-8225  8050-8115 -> -0.030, 1.72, 1.76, 1.74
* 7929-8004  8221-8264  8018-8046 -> -0.016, 1.73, 1.78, 1.74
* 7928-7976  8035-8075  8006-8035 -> 0.003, 1.72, 1.79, 1.77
